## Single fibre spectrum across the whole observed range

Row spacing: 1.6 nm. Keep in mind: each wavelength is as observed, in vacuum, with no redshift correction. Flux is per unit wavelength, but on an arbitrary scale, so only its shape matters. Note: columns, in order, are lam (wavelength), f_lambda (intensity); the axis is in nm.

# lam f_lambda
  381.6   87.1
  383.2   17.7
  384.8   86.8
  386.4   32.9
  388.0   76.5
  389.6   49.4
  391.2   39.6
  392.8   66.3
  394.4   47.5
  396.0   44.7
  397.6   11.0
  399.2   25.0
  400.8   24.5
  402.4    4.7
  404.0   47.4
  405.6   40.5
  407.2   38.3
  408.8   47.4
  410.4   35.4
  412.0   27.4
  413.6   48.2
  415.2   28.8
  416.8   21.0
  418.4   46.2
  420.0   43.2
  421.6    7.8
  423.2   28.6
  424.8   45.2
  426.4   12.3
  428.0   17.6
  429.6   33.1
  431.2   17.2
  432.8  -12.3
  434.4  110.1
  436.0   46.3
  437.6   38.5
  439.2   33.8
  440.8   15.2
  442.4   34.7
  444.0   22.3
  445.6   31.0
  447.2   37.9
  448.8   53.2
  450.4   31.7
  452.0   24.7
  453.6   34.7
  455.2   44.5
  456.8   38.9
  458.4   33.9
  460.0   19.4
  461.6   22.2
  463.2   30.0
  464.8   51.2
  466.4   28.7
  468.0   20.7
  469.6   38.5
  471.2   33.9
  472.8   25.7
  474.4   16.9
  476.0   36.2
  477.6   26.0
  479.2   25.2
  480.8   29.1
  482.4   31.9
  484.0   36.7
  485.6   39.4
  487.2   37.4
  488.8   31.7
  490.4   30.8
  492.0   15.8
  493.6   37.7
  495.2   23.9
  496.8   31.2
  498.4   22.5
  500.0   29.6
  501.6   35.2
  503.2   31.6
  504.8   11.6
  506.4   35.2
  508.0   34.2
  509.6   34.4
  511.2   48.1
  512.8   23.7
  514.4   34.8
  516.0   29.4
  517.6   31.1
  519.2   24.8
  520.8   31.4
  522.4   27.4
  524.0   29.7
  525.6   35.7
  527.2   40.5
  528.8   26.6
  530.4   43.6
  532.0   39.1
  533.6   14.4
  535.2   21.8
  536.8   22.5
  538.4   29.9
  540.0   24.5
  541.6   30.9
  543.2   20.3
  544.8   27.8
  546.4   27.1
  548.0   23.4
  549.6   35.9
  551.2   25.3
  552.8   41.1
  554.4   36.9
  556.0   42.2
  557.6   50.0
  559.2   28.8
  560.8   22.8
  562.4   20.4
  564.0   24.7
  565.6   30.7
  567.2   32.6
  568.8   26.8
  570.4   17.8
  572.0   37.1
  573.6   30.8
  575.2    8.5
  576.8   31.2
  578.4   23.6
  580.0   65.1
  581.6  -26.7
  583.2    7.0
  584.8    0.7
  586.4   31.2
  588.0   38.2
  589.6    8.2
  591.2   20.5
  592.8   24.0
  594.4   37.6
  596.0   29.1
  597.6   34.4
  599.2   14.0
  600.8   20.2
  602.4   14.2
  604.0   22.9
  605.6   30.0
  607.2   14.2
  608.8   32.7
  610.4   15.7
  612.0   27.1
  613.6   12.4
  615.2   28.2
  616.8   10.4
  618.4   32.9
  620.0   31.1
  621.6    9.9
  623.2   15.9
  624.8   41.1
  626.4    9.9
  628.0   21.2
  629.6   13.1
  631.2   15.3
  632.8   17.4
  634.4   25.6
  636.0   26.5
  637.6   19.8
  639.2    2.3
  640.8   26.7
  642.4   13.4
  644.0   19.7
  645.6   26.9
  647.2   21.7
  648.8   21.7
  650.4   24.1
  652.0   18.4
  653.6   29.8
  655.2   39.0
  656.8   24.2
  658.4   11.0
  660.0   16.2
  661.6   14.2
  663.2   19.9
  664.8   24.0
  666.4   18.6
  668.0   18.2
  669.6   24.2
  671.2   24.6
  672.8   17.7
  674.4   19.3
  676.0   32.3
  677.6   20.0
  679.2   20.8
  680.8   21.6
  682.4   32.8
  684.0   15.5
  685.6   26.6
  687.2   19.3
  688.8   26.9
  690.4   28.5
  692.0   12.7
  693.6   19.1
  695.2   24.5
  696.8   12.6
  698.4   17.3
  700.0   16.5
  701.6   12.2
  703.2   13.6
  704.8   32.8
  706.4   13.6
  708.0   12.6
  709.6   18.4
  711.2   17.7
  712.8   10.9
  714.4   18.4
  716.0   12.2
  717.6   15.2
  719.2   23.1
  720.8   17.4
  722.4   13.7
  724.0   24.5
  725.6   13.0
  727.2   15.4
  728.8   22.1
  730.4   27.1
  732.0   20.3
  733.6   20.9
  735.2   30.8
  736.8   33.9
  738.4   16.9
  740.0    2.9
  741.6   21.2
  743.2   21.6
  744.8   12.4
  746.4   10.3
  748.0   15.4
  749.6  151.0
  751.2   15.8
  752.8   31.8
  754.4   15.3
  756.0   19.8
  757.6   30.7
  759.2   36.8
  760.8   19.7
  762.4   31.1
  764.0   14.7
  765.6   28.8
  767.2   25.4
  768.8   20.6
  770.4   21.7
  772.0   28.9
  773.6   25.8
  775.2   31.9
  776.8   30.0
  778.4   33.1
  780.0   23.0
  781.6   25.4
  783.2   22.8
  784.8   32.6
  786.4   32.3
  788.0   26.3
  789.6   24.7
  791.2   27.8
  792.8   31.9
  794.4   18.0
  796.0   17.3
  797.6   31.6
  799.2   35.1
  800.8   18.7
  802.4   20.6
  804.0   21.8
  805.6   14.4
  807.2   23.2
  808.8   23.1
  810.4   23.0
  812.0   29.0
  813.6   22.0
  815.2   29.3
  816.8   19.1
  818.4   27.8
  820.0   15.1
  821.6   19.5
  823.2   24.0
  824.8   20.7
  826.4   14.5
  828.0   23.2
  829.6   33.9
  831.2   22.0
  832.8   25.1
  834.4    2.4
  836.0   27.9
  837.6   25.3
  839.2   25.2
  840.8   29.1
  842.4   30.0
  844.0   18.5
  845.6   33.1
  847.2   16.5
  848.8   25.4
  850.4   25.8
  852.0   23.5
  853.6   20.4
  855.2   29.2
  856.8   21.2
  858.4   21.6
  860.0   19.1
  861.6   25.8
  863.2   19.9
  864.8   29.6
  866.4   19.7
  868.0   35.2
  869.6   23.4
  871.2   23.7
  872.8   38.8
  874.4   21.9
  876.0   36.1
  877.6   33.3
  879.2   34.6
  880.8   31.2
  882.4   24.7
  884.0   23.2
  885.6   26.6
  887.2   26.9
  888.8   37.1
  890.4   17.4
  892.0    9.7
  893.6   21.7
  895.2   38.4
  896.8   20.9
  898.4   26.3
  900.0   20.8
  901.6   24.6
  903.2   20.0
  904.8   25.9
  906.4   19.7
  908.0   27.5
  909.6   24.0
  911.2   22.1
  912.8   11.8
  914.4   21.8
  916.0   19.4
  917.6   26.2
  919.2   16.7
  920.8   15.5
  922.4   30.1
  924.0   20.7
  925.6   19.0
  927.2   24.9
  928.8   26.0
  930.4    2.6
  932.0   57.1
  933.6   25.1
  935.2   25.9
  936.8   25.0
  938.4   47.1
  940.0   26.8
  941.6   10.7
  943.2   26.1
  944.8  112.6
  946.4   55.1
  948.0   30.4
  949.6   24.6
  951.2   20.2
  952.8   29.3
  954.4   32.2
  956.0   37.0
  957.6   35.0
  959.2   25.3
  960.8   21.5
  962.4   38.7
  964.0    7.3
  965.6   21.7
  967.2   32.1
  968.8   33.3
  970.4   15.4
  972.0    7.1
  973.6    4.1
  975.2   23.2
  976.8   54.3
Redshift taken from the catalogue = 1.01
